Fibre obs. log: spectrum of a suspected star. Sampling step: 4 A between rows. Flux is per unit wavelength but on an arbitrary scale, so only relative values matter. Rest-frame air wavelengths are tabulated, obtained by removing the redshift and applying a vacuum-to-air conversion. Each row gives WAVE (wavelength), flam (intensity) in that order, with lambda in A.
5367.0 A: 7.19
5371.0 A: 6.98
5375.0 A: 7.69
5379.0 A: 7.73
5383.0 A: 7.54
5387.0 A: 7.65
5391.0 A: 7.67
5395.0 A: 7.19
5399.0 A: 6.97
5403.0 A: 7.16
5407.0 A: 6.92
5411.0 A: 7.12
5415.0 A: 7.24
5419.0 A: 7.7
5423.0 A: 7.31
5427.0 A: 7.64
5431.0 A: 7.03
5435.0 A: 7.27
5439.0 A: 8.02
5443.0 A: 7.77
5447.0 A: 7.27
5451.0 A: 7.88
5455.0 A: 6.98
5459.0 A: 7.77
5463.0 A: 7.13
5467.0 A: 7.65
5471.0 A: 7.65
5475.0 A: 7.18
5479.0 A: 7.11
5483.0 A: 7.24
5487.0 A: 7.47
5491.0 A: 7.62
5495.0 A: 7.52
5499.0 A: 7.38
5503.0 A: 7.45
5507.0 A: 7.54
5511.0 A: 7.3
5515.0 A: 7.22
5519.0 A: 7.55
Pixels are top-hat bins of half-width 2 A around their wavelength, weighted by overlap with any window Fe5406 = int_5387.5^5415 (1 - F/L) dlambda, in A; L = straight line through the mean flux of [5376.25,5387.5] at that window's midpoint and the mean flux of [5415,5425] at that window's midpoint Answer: 1.25 A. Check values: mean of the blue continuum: 7.64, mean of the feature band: 7.2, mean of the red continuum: 7.45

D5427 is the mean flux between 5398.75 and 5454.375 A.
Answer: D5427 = 7.38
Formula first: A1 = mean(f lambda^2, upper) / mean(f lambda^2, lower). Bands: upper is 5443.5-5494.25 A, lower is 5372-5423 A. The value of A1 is 1.0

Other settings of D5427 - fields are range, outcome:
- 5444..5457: 7.41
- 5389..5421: 7.25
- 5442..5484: 7.42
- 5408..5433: 7.32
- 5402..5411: 7.04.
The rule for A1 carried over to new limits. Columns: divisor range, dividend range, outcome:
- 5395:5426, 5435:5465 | 1.06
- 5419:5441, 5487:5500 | 1.03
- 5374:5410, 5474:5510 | 1.04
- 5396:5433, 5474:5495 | 1.04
